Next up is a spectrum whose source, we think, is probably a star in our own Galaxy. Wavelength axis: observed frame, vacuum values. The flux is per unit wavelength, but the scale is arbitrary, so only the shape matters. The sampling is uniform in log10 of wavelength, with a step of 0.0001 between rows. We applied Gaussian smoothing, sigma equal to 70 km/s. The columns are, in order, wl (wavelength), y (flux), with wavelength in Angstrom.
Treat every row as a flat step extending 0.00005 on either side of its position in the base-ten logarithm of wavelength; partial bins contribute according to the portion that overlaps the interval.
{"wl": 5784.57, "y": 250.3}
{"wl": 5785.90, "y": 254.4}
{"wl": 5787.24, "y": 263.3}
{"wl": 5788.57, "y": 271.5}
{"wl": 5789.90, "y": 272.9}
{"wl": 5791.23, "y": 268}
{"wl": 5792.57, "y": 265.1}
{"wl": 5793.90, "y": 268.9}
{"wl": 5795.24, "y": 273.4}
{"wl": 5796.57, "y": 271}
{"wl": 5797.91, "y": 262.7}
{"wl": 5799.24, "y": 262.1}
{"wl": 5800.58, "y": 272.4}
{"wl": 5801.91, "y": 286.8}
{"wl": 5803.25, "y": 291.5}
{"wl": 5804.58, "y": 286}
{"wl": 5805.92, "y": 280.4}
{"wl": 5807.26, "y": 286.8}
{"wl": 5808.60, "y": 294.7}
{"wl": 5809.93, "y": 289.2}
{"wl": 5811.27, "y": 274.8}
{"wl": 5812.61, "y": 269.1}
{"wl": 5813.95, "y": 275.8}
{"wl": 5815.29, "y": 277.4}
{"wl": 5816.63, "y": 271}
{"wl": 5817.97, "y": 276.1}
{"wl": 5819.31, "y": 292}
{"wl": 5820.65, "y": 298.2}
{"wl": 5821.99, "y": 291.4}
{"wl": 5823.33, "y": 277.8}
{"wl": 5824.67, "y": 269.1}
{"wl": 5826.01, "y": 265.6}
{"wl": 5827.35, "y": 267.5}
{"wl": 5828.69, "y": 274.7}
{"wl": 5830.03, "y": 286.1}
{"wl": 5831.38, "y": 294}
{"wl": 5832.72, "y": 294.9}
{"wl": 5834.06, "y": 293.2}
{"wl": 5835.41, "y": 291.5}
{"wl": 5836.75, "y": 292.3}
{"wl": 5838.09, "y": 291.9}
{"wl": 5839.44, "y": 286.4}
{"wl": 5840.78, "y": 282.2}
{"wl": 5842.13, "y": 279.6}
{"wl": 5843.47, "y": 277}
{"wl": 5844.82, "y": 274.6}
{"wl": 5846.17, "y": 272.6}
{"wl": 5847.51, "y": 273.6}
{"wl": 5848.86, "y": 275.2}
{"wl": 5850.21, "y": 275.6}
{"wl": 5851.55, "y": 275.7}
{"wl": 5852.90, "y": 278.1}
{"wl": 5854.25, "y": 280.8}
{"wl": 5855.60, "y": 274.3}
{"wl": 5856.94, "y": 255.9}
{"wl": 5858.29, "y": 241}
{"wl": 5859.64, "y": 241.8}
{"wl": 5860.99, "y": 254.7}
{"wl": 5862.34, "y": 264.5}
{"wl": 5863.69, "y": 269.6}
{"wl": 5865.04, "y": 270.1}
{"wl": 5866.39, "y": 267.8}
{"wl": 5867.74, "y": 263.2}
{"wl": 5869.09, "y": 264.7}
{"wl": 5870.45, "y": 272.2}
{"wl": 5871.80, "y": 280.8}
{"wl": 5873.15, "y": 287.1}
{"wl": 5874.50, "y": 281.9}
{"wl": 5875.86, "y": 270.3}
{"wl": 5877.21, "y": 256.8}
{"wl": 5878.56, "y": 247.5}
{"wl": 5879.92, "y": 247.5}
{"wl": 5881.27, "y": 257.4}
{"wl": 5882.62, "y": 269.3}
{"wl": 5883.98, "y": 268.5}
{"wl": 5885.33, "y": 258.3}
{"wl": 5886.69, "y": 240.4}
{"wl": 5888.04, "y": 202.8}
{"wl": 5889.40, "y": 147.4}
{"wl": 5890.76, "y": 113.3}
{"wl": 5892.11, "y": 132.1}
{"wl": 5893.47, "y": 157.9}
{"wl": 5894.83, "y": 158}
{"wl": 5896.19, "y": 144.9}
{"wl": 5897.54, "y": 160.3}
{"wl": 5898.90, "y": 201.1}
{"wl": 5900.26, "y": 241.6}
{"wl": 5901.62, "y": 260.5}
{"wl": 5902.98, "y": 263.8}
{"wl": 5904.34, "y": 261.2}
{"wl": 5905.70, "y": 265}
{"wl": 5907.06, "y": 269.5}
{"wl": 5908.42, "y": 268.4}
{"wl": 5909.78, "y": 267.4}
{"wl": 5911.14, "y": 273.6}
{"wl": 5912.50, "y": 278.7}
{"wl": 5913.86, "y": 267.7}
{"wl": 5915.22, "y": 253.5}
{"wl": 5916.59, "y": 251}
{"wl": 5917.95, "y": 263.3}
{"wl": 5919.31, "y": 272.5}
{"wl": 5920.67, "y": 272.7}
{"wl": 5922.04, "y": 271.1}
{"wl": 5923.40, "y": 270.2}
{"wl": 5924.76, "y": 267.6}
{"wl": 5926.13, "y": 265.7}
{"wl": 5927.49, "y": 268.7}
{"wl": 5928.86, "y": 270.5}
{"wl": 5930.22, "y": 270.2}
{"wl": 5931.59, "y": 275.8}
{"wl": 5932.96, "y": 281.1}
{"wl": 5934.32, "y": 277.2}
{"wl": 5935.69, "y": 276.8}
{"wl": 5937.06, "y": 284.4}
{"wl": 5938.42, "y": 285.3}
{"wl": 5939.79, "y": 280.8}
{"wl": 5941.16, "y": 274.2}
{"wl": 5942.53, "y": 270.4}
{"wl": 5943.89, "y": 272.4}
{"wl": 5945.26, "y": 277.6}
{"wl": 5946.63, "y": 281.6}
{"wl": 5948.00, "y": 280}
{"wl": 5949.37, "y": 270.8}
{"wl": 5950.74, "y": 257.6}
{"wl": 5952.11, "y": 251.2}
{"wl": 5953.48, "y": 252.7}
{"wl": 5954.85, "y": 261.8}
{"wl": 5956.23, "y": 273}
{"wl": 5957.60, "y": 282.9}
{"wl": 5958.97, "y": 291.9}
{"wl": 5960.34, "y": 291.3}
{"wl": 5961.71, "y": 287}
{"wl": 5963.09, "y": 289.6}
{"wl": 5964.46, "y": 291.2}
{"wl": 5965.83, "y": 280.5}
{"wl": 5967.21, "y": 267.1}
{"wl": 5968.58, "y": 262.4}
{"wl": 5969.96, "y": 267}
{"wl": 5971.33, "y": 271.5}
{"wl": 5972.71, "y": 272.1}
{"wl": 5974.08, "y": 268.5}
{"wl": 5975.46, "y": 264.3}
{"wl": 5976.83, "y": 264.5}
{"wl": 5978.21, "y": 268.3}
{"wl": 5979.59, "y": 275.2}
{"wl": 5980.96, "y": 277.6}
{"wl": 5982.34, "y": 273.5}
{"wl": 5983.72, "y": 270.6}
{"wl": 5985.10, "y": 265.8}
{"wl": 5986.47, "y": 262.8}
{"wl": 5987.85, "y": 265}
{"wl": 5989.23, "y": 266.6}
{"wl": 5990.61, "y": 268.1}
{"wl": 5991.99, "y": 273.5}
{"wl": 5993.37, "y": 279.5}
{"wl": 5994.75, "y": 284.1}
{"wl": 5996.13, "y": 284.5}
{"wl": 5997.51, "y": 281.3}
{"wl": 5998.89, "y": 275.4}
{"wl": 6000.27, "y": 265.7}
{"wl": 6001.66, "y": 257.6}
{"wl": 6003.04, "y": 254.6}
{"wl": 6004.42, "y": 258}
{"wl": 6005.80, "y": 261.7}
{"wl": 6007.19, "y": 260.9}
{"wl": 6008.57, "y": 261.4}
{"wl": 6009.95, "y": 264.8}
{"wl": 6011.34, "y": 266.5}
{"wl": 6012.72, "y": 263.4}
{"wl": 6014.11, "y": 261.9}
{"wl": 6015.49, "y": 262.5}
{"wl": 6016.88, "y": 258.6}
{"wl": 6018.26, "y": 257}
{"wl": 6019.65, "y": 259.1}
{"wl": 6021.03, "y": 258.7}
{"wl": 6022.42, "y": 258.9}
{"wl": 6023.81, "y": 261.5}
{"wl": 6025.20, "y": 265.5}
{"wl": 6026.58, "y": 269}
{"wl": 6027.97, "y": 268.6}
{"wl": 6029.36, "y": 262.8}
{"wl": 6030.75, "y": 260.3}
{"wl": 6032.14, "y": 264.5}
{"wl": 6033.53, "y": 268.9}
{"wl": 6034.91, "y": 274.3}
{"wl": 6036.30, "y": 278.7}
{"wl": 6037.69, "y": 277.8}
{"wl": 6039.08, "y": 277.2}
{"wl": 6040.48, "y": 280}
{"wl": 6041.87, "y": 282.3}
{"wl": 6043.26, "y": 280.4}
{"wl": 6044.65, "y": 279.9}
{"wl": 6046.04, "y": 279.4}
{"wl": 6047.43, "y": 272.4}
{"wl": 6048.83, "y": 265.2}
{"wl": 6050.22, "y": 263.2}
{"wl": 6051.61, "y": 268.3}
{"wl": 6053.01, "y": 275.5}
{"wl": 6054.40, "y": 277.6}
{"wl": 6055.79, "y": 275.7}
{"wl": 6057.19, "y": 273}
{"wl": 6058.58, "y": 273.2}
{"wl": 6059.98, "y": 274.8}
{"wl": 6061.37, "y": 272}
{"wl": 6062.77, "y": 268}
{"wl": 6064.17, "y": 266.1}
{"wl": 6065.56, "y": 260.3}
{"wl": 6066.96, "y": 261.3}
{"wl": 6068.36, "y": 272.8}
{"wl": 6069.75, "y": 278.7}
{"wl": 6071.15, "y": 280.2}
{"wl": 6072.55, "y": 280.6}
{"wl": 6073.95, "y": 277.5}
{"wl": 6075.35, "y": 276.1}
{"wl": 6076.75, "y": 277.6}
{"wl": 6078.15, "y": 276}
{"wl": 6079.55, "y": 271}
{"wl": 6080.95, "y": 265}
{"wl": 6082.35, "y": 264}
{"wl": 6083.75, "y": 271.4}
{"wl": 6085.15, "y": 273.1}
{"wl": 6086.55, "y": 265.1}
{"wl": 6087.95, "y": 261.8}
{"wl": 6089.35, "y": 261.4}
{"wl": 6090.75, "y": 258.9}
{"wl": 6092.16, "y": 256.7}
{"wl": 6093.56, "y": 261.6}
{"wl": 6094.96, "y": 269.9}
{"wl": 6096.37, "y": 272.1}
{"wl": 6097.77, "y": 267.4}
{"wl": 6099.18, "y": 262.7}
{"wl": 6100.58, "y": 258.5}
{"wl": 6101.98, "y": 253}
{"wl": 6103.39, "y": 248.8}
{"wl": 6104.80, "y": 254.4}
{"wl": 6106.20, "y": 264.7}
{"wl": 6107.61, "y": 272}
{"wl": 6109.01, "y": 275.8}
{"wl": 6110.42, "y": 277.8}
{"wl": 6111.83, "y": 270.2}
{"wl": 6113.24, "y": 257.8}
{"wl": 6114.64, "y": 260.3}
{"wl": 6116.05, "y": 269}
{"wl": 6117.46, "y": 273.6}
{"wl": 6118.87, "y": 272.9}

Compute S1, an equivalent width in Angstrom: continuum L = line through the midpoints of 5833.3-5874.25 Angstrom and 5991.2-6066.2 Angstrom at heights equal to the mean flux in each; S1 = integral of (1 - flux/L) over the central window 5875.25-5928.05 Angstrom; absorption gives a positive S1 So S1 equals 6.56 Angstrom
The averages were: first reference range 274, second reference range 269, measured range 239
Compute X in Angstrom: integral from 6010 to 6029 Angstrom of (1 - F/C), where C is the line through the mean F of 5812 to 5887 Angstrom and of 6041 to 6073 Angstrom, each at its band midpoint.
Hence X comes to 0.7 Angstrom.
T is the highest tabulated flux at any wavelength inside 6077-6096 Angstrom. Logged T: 276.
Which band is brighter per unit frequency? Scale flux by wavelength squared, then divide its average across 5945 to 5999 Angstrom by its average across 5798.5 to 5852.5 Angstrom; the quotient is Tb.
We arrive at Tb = 1.02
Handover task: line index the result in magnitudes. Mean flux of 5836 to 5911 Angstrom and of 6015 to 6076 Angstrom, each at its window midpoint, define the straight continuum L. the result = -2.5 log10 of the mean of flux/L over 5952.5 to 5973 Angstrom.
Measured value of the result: -0.06 mag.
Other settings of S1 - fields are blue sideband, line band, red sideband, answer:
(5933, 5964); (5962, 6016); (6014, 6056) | 0.7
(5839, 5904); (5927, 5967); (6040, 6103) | -3.3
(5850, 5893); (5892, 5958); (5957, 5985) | 1.8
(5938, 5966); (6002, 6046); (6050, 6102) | 0.9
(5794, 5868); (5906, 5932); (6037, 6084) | 0.7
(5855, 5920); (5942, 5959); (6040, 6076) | -1.1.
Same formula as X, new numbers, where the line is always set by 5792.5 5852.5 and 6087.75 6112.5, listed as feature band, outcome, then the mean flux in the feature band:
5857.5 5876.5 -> 0.7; 266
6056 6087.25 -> -0.7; 272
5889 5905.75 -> 5.1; 191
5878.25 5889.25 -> 1.3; 244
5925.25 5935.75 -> 0.0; 273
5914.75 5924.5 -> 0.3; 265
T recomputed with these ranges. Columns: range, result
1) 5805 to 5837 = 298.2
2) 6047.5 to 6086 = 280.6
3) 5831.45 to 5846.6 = 294.9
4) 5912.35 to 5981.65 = 291.9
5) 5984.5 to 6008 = 284.5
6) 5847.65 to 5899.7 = 287.1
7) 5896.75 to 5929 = 278.7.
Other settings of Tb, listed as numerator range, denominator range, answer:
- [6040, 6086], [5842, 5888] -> 1.10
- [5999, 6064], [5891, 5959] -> 1.09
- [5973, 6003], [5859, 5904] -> 1.20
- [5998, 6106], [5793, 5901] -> 1.10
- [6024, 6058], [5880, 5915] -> 1.26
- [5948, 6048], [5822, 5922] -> 1.10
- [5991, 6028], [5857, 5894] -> 1.15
